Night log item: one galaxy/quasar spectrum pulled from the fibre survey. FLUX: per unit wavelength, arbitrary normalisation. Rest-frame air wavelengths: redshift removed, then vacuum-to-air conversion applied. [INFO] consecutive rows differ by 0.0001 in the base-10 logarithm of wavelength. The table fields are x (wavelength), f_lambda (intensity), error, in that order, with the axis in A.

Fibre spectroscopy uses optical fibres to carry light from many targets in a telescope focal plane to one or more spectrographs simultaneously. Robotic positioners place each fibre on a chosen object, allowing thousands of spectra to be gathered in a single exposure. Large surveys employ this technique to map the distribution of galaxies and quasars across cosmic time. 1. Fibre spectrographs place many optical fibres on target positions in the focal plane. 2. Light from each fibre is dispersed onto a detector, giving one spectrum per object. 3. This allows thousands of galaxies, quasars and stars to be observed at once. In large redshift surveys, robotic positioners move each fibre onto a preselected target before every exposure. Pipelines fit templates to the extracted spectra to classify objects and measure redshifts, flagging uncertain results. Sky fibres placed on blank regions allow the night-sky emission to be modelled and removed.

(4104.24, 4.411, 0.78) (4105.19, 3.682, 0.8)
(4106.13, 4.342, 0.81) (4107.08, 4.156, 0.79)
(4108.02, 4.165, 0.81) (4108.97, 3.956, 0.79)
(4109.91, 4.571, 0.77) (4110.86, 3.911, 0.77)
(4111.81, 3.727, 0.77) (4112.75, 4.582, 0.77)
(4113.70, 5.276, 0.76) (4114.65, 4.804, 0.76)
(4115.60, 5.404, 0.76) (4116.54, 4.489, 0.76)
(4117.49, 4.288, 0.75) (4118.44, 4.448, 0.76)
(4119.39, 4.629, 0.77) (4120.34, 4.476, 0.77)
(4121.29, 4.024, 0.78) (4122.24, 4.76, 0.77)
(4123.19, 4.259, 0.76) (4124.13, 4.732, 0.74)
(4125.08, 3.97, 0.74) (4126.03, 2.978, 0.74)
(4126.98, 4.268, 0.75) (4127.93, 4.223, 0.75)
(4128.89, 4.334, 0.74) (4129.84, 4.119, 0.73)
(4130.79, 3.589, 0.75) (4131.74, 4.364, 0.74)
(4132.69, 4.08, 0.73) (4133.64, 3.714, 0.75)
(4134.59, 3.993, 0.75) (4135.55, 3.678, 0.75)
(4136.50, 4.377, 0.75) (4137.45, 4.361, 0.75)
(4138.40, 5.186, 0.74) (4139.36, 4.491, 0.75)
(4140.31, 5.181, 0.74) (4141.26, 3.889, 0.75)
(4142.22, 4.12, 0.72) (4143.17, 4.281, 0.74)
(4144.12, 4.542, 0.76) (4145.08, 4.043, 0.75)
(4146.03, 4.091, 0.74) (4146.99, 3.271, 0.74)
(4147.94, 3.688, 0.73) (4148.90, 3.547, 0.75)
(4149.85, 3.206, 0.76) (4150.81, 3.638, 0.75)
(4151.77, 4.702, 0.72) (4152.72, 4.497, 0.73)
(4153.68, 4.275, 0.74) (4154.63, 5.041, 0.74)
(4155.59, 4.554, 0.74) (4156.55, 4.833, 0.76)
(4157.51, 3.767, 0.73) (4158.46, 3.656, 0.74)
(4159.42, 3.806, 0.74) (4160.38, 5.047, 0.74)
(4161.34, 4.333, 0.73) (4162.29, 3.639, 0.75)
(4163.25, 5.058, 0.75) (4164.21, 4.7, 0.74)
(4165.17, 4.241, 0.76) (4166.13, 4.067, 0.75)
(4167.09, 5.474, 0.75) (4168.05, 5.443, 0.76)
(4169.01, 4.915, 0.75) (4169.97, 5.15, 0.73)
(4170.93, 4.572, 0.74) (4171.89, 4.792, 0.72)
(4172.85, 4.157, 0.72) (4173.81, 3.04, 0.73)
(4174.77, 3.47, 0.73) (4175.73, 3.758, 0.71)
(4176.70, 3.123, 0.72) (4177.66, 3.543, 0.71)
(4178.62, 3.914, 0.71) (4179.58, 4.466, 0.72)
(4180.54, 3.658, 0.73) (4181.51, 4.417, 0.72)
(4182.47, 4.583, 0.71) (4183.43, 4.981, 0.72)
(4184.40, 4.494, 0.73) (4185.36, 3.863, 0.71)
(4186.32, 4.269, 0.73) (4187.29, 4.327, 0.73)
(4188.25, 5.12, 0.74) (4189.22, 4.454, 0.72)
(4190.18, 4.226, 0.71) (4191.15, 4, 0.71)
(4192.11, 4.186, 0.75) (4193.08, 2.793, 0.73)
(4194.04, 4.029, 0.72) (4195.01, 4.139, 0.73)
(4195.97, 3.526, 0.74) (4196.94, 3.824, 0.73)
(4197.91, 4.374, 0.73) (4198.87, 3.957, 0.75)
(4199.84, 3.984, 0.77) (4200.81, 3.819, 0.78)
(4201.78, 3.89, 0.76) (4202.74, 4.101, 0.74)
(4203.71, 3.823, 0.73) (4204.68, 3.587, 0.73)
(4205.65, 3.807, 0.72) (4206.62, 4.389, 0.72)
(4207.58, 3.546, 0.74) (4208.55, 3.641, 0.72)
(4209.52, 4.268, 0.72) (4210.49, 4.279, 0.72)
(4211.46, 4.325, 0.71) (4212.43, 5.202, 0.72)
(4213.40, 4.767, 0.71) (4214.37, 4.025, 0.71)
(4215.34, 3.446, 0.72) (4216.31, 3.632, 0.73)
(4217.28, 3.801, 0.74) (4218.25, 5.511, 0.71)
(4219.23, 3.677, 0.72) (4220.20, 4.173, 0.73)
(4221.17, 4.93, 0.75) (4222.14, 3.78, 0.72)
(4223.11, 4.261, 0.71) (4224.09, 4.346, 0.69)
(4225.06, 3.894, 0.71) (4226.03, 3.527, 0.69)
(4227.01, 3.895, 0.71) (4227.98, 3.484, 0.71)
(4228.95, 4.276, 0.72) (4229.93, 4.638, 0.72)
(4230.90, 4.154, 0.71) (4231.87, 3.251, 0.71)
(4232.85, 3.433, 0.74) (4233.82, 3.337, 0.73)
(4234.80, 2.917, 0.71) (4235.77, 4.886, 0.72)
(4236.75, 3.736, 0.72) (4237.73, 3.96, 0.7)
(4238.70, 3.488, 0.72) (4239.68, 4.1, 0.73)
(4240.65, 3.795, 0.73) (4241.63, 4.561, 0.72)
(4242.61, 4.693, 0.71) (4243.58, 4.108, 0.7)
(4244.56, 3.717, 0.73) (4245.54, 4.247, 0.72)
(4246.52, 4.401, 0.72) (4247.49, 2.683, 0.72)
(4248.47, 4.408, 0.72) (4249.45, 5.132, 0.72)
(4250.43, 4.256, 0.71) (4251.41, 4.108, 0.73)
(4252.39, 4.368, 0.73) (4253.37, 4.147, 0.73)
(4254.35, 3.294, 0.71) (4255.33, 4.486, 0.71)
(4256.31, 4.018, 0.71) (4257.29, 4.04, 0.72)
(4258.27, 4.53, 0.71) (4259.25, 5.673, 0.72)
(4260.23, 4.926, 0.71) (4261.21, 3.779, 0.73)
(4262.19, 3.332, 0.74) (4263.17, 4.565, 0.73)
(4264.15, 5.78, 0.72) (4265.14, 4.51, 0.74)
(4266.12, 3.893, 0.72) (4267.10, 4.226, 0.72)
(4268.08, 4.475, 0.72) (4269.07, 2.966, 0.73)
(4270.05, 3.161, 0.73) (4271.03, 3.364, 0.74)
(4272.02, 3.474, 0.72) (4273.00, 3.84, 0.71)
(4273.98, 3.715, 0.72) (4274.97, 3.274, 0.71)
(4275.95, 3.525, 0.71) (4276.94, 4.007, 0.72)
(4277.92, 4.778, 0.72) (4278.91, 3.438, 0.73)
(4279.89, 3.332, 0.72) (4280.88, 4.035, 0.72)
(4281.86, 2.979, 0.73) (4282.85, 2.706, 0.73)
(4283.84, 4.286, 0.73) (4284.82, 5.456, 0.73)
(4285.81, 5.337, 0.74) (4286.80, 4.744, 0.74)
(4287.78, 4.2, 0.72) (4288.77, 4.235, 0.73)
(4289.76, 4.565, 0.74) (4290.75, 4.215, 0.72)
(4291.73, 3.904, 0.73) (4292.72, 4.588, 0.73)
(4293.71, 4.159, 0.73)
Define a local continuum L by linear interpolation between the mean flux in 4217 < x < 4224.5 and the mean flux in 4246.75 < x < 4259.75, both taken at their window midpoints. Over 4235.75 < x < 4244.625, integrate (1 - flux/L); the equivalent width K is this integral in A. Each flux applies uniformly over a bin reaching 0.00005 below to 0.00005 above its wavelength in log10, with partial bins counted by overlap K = 0.4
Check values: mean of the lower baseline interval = 4.32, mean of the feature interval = 4.08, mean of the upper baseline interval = 4.25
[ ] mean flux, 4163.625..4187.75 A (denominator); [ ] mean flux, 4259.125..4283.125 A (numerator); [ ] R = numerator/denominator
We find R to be 0.9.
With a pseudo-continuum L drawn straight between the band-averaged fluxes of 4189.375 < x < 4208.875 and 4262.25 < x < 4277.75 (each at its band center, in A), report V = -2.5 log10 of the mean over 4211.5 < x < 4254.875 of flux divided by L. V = -0.04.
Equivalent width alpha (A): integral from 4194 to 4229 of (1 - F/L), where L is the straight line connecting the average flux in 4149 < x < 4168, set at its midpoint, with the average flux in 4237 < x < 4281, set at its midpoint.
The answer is 1.2 A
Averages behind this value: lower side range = 4.35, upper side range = 4.06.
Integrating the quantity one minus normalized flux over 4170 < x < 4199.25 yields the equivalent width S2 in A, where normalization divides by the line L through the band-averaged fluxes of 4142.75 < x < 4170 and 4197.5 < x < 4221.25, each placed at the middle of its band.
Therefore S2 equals 0.8 A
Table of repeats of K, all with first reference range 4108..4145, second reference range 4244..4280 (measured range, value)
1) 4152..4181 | -0.4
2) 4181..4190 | -0.6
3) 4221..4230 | 0.2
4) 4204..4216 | 0.2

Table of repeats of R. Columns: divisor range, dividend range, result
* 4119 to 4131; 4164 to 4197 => 1.01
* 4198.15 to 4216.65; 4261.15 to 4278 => 0.97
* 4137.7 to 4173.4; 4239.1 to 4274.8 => 0.94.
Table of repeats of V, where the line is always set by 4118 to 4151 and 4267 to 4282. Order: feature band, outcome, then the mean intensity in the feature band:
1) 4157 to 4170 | -0.12 mag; 4.5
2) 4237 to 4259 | -0.10 mag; 4.13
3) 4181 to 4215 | -0.06 mag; 4.14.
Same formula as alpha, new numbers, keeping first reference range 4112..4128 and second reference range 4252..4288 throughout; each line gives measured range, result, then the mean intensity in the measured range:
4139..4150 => 0.8 A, 4.05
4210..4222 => -0.3 A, 4.3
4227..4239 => 1.0 A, 3.81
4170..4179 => 0.9 A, 3.88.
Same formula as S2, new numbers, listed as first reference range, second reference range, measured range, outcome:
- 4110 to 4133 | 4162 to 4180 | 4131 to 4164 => 0.82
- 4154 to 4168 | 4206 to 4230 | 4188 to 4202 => 0.88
